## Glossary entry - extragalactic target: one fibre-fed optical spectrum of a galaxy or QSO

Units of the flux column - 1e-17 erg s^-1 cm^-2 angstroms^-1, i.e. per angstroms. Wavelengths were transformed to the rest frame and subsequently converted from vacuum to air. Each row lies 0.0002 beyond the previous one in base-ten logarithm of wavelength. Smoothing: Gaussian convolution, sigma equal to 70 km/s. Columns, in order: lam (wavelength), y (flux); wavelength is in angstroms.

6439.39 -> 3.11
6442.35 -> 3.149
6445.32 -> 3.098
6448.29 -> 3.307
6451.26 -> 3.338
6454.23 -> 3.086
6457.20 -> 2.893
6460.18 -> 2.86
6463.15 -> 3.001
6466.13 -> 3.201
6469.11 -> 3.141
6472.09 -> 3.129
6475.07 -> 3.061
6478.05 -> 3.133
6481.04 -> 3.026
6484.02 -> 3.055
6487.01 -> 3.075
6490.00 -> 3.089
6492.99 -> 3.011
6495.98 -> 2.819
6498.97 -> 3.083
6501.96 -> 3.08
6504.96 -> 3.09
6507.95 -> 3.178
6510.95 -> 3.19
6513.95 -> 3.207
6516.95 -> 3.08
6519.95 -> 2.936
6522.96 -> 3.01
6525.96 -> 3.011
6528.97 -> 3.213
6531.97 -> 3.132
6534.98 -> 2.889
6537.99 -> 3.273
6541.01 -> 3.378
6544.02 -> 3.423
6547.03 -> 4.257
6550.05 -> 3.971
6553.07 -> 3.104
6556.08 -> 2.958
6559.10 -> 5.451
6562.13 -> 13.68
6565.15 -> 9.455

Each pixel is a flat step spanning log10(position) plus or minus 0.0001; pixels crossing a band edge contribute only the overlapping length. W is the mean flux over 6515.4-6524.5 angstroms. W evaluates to 3.01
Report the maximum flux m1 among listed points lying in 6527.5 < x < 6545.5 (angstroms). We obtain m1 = 3.423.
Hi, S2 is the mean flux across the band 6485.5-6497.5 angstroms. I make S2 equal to 3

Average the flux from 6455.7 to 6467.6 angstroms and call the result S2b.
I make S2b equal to 2.99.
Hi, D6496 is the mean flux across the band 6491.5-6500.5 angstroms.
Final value 2.97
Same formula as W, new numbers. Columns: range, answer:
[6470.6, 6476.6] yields 3.1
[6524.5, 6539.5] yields 3.1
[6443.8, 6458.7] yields 3.14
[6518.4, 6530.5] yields 3.04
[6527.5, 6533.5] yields 3.17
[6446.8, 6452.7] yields 3.32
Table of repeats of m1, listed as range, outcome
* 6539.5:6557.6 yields 4.257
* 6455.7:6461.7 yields 2.893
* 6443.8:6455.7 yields 3.338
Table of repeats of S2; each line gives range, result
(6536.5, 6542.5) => 3.32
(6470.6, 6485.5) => 3.08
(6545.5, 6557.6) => 3.58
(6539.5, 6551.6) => 3.75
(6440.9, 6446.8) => 3.12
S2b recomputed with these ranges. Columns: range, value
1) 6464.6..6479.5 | 3.13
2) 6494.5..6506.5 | 3.02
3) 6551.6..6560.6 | 3.84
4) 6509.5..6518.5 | 3.16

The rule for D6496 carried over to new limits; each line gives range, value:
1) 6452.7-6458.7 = 2.99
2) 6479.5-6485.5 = 3.04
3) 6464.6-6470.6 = 3.17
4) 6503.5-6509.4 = 3.14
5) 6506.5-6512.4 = 3.18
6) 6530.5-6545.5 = 3.22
